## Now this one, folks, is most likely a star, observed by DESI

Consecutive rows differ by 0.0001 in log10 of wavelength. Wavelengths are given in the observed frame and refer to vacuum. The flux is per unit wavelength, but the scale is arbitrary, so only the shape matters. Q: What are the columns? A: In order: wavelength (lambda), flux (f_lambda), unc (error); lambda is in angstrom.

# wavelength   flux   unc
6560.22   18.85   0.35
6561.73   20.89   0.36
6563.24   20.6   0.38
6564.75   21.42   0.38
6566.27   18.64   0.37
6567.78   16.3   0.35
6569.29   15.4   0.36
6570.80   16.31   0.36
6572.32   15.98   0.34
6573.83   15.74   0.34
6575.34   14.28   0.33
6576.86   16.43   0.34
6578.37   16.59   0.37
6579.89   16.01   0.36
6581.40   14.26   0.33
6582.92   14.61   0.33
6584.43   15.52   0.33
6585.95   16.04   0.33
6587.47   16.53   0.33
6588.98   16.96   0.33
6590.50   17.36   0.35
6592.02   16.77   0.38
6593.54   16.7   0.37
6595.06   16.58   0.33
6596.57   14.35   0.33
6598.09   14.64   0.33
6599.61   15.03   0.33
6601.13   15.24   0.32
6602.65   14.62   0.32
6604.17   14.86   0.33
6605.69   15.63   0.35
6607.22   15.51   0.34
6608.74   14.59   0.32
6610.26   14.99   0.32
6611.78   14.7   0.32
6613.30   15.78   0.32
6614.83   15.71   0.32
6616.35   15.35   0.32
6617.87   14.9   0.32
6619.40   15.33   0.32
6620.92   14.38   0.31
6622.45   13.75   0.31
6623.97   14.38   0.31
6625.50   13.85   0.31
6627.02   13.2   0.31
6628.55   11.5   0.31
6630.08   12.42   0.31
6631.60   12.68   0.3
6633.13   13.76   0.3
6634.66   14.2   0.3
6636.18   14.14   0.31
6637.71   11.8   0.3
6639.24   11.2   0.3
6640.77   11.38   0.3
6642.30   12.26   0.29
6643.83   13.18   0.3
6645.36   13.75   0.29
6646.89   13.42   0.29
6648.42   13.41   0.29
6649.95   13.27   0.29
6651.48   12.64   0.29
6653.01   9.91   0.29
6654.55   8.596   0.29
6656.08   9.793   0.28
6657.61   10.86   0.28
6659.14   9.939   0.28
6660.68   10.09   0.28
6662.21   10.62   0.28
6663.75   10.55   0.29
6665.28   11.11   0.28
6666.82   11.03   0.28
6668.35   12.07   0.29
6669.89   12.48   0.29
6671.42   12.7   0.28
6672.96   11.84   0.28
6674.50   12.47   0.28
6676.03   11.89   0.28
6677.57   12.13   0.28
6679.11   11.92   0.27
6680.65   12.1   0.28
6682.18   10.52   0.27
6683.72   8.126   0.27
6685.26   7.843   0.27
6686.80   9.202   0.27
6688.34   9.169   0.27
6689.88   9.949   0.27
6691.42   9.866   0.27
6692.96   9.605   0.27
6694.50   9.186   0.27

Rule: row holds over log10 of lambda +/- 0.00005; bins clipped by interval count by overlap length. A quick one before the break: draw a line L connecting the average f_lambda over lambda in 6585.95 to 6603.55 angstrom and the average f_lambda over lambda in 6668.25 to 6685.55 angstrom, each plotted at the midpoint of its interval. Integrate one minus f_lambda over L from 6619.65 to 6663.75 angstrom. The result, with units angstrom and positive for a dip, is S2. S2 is 3.49 angstrom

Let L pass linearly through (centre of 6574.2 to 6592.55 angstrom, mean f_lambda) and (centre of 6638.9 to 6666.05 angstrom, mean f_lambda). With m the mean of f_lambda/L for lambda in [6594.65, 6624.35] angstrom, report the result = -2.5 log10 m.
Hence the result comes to -0.06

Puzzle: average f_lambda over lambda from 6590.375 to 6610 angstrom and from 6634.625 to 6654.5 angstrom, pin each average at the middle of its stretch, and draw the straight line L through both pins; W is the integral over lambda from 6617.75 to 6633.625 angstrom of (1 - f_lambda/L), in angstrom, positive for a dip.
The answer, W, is 0.2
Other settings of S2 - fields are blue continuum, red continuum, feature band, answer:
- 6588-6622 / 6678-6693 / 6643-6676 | 0.1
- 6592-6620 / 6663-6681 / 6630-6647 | 0.9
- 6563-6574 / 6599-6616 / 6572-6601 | 1.1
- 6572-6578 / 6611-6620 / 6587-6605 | -0.4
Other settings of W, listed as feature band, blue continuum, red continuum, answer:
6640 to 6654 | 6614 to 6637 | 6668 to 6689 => 0.3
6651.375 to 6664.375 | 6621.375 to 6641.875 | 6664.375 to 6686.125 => 1.9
